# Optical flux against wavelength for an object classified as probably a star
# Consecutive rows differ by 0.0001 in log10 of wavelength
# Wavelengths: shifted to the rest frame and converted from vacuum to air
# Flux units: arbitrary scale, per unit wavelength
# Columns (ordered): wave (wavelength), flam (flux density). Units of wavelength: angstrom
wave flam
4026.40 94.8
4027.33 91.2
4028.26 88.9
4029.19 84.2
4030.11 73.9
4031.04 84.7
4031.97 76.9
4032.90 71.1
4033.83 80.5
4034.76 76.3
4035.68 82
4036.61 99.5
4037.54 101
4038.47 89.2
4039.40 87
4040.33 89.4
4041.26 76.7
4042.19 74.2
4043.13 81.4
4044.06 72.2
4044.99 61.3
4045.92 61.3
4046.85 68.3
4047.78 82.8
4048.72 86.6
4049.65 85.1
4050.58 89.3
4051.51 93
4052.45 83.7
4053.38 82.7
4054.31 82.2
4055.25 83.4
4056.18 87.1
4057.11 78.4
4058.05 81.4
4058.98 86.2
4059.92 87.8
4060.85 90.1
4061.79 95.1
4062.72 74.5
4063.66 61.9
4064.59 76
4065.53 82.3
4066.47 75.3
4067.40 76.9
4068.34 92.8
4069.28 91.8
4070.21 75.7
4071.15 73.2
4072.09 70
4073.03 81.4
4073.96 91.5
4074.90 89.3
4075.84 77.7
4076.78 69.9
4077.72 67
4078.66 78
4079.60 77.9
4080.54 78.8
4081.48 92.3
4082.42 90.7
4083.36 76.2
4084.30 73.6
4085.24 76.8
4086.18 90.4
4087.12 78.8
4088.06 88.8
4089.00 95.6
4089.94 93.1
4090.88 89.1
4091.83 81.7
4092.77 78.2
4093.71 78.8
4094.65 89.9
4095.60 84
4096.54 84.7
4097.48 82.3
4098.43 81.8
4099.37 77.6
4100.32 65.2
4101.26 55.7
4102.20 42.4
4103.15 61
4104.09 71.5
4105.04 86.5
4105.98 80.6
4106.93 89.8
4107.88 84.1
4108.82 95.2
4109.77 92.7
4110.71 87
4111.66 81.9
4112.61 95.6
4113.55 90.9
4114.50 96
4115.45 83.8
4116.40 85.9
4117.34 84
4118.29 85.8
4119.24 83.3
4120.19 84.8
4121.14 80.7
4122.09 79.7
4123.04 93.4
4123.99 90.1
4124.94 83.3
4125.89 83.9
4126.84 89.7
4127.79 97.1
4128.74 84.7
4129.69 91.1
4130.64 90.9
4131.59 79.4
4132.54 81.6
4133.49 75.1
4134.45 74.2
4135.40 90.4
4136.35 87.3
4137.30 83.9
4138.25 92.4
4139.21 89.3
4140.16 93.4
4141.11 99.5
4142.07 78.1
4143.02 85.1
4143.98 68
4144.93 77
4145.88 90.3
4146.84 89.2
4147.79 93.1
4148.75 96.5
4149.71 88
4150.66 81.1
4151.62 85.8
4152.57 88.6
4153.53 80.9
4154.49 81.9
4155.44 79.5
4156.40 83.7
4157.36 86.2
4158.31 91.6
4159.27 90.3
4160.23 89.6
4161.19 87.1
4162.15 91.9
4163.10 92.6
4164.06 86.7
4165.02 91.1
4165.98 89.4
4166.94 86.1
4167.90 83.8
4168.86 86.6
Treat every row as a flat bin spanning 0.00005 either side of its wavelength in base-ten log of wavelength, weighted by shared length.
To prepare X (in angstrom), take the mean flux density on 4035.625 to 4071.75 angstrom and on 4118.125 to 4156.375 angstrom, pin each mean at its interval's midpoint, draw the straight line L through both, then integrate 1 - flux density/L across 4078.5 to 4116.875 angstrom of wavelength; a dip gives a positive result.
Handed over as 0.83 angstrom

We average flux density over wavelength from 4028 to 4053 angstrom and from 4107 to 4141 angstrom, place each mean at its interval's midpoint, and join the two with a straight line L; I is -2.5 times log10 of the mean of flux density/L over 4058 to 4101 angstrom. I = 0.03 mag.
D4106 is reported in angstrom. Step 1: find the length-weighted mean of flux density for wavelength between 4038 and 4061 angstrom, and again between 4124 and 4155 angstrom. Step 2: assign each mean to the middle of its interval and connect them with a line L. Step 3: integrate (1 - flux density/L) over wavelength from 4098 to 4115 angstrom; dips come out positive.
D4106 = 0.9 angstrom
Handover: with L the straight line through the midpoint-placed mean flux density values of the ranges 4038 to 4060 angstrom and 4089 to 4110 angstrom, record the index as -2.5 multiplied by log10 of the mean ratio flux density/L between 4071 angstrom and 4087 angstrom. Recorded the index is 0.006 mag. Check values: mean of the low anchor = 81.1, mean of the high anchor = 79.6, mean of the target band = 79.8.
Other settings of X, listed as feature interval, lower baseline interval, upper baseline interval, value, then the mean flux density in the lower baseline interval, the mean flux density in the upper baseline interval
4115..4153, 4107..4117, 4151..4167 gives 1.0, 89.3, 87.2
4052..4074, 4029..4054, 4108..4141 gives 0.3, 81.3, 87.1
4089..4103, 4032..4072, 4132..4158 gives 0.9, 81.4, 85.2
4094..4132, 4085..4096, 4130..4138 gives 0.6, 85.6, 83.4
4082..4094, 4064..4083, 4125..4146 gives -0.4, 80.3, 85.5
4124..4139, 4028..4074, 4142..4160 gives -0.2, 81.4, 85.2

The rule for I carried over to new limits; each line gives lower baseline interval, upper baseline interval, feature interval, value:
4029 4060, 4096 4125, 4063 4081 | 0.05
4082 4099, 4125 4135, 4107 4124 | -0.04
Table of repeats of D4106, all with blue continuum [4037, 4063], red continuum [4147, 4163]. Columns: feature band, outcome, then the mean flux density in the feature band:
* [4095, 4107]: 1.59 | 73.7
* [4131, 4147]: 0.44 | 84.3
